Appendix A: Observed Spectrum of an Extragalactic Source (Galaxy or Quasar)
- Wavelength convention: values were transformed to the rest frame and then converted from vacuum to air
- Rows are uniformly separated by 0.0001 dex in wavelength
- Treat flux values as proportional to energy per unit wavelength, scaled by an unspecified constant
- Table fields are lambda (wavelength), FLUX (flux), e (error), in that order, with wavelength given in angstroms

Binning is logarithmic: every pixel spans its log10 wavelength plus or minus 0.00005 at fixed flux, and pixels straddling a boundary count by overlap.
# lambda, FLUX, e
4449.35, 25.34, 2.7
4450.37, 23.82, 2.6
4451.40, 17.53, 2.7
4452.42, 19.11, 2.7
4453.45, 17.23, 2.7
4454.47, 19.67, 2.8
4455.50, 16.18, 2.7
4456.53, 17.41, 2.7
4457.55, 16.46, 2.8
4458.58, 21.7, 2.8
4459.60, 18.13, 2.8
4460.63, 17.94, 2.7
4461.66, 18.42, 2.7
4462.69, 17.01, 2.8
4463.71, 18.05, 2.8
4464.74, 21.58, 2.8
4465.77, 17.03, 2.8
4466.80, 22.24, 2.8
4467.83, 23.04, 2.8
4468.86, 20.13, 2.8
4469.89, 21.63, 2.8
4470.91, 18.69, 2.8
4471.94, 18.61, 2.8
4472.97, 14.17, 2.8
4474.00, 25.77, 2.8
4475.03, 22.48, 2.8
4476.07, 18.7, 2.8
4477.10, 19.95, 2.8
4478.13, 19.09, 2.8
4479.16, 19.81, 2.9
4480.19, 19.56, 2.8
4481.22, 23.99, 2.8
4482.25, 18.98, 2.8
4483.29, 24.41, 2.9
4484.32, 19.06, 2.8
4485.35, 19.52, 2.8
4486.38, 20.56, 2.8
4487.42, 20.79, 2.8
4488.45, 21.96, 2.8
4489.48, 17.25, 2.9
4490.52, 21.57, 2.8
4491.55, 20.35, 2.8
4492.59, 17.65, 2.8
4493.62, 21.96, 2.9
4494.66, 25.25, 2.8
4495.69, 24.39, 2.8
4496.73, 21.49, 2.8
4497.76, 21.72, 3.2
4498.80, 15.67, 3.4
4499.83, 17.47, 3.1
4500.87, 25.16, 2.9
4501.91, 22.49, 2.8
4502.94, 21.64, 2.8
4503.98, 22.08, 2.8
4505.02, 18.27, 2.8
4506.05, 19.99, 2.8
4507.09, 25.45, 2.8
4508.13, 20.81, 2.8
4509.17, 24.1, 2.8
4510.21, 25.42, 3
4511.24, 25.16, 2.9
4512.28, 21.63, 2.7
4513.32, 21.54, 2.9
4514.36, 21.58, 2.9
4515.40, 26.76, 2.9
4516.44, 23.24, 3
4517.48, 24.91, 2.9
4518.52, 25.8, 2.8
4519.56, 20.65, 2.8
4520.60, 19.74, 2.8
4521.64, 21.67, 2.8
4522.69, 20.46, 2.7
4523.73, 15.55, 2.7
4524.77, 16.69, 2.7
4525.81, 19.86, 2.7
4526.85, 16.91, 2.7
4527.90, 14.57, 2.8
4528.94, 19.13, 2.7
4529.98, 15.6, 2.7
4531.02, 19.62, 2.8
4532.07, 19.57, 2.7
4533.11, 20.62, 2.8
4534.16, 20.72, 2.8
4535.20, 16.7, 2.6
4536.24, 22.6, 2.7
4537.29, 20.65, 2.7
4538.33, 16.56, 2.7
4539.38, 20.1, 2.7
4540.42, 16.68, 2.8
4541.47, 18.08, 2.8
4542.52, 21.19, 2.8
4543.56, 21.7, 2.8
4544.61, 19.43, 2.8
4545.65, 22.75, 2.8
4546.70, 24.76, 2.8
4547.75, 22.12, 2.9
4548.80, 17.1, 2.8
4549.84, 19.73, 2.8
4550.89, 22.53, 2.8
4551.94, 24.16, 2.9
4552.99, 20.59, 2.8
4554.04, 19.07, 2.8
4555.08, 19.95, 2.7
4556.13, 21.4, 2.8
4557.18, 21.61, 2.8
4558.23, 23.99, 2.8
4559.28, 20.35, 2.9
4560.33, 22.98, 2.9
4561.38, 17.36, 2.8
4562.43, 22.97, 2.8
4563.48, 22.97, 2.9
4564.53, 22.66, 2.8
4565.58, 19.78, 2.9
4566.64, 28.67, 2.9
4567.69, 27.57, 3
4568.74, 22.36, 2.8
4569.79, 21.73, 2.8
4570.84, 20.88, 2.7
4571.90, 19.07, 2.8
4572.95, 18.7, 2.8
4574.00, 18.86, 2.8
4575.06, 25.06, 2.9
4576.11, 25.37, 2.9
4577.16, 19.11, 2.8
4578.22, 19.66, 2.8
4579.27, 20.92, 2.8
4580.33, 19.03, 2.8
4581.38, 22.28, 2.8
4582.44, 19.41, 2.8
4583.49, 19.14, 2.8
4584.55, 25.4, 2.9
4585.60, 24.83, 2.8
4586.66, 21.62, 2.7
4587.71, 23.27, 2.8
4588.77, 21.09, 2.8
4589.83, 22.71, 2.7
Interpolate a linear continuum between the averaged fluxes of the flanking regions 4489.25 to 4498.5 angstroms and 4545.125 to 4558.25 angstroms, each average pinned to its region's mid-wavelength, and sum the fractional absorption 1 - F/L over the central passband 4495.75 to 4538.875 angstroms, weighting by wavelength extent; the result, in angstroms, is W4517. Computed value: 1.1 angstroms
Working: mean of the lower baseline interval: 21.3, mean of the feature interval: 20.8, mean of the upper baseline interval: 21.4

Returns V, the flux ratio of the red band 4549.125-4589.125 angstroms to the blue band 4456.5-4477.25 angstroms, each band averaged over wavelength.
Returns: 1.11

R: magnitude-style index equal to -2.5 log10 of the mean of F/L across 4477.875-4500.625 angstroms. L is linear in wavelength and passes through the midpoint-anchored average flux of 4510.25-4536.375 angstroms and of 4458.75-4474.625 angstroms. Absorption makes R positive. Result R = -0.037 mag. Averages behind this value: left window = 19.6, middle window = 20.6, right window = 20.5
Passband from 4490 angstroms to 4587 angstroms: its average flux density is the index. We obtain 21.2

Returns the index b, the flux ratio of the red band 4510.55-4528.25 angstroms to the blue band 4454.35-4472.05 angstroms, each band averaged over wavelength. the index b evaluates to 1.10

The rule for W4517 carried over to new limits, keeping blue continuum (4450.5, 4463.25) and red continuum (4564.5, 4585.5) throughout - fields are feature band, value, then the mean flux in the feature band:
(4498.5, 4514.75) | -1.7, 21.9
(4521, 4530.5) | 1.2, 17.8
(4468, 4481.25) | -1.0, 20.1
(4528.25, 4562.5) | 1.0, 20.3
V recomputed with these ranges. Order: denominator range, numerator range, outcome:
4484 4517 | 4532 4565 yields 0.96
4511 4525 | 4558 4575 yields 1.01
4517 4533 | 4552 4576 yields 1.13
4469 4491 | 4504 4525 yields 1.09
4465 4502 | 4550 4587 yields 1.06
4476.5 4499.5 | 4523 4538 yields 0.90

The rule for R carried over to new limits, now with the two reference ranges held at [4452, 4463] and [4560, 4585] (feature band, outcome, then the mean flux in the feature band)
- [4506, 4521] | -0.170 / 23.2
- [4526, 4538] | 0.092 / 18.8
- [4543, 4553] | -0.030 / 21.5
